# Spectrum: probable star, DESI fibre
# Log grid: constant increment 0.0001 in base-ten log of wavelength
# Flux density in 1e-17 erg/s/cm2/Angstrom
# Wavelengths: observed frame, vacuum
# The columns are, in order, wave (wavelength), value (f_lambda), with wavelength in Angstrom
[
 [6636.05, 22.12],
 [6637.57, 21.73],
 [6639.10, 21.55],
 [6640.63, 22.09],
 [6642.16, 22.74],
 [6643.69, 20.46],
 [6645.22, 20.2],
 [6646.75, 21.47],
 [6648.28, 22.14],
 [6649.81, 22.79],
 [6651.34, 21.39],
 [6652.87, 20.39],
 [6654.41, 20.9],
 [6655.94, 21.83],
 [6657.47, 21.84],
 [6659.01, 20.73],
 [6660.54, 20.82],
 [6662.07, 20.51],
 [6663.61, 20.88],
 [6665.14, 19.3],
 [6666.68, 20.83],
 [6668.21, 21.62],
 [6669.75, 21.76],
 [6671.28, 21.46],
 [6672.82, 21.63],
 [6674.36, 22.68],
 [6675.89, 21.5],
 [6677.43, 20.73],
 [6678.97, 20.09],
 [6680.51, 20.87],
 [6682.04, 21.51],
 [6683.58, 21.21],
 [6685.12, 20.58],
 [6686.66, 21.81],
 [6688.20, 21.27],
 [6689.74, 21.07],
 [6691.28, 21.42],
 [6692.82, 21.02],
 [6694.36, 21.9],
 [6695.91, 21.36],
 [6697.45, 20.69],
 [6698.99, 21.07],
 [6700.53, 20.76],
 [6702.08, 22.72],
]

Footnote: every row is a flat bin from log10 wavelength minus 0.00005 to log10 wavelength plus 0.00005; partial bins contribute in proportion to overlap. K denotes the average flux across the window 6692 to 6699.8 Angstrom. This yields 21.2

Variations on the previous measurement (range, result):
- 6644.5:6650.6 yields 21.7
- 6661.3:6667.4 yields 20.4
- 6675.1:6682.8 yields 21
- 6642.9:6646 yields 20.4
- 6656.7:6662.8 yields 21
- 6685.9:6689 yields 21.5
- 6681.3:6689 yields 21.3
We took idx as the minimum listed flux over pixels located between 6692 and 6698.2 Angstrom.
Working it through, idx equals 20.69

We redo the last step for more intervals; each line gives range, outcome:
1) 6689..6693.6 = 21.02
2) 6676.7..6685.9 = 20.09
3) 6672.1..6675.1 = 21.63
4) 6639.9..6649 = 20.2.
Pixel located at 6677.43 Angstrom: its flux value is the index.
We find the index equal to 20.73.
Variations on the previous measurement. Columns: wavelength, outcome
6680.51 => 20.87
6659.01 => 20.73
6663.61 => 20.88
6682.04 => 21.51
